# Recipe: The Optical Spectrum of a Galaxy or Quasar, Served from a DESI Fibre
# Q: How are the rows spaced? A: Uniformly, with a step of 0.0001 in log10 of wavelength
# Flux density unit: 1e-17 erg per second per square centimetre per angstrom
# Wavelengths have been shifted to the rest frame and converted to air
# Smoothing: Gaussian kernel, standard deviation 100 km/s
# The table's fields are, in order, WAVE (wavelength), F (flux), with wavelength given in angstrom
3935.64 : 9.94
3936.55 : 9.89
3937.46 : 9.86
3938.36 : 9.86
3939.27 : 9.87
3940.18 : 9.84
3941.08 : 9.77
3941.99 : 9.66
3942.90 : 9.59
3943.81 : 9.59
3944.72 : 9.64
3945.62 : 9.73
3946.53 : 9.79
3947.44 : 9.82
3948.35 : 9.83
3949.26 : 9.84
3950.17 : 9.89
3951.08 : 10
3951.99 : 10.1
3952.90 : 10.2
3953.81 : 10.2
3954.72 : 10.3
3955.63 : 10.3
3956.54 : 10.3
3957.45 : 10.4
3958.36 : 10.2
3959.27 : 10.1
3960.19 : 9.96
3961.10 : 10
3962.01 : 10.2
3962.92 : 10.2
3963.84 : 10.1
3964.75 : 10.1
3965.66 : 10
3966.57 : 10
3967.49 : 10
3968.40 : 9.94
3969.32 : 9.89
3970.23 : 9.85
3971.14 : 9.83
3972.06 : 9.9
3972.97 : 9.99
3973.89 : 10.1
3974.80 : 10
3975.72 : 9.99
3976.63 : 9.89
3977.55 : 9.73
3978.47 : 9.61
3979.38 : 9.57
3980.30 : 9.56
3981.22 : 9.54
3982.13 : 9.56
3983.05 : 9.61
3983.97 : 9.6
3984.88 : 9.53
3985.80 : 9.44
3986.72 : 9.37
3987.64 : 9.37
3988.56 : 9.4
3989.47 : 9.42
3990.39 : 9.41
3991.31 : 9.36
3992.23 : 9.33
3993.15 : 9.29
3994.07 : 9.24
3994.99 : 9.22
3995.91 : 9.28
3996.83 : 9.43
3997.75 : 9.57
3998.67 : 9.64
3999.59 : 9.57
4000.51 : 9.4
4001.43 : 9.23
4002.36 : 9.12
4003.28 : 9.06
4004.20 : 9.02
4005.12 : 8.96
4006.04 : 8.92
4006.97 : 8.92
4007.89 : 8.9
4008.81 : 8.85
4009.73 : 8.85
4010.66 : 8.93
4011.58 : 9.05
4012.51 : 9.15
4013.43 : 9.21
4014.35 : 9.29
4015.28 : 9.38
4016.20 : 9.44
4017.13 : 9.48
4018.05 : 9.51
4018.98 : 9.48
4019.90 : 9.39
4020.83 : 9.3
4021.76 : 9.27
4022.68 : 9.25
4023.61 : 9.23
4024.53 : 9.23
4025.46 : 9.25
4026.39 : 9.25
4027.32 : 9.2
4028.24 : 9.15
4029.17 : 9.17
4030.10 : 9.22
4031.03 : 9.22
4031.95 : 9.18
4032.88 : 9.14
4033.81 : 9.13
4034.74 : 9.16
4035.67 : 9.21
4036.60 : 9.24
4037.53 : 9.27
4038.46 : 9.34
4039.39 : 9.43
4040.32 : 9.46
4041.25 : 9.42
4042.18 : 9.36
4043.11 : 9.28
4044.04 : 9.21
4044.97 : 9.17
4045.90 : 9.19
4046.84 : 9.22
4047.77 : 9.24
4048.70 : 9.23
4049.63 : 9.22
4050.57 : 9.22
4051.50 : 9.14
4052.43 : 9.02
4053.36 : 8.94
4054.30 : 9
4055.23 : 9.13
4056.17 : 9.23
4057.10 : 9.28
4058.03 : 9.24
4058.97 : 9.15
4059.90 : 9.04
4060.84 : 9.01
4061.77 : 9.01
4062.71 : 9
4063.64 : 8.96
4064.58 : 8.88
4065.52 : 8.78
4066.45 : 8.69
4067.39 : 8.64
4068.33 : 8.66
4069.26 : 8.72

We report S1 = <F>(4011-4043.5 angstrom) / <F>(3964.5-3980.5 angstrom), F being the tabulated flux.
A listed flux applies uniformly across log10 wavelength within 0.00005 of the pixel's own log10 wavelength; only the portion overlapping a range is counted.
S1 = 0.94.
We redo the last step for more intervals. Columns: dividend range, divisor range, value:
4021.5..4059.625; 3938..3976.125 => 0.92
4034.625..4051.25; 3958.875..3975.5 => 0.93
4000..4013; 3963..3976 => 0.90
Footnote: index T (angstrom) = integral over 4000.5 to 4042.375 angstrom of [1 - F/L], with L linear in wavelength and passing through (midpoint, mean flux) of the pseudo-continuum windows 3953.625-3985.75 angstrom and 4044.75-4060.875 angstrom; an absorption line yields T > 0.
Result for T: 1.1 angstrom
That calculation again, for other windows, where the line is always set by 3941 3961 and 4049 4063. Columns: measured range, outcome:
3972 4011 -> 0.9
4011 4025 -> 0.2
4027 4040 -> 0.1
